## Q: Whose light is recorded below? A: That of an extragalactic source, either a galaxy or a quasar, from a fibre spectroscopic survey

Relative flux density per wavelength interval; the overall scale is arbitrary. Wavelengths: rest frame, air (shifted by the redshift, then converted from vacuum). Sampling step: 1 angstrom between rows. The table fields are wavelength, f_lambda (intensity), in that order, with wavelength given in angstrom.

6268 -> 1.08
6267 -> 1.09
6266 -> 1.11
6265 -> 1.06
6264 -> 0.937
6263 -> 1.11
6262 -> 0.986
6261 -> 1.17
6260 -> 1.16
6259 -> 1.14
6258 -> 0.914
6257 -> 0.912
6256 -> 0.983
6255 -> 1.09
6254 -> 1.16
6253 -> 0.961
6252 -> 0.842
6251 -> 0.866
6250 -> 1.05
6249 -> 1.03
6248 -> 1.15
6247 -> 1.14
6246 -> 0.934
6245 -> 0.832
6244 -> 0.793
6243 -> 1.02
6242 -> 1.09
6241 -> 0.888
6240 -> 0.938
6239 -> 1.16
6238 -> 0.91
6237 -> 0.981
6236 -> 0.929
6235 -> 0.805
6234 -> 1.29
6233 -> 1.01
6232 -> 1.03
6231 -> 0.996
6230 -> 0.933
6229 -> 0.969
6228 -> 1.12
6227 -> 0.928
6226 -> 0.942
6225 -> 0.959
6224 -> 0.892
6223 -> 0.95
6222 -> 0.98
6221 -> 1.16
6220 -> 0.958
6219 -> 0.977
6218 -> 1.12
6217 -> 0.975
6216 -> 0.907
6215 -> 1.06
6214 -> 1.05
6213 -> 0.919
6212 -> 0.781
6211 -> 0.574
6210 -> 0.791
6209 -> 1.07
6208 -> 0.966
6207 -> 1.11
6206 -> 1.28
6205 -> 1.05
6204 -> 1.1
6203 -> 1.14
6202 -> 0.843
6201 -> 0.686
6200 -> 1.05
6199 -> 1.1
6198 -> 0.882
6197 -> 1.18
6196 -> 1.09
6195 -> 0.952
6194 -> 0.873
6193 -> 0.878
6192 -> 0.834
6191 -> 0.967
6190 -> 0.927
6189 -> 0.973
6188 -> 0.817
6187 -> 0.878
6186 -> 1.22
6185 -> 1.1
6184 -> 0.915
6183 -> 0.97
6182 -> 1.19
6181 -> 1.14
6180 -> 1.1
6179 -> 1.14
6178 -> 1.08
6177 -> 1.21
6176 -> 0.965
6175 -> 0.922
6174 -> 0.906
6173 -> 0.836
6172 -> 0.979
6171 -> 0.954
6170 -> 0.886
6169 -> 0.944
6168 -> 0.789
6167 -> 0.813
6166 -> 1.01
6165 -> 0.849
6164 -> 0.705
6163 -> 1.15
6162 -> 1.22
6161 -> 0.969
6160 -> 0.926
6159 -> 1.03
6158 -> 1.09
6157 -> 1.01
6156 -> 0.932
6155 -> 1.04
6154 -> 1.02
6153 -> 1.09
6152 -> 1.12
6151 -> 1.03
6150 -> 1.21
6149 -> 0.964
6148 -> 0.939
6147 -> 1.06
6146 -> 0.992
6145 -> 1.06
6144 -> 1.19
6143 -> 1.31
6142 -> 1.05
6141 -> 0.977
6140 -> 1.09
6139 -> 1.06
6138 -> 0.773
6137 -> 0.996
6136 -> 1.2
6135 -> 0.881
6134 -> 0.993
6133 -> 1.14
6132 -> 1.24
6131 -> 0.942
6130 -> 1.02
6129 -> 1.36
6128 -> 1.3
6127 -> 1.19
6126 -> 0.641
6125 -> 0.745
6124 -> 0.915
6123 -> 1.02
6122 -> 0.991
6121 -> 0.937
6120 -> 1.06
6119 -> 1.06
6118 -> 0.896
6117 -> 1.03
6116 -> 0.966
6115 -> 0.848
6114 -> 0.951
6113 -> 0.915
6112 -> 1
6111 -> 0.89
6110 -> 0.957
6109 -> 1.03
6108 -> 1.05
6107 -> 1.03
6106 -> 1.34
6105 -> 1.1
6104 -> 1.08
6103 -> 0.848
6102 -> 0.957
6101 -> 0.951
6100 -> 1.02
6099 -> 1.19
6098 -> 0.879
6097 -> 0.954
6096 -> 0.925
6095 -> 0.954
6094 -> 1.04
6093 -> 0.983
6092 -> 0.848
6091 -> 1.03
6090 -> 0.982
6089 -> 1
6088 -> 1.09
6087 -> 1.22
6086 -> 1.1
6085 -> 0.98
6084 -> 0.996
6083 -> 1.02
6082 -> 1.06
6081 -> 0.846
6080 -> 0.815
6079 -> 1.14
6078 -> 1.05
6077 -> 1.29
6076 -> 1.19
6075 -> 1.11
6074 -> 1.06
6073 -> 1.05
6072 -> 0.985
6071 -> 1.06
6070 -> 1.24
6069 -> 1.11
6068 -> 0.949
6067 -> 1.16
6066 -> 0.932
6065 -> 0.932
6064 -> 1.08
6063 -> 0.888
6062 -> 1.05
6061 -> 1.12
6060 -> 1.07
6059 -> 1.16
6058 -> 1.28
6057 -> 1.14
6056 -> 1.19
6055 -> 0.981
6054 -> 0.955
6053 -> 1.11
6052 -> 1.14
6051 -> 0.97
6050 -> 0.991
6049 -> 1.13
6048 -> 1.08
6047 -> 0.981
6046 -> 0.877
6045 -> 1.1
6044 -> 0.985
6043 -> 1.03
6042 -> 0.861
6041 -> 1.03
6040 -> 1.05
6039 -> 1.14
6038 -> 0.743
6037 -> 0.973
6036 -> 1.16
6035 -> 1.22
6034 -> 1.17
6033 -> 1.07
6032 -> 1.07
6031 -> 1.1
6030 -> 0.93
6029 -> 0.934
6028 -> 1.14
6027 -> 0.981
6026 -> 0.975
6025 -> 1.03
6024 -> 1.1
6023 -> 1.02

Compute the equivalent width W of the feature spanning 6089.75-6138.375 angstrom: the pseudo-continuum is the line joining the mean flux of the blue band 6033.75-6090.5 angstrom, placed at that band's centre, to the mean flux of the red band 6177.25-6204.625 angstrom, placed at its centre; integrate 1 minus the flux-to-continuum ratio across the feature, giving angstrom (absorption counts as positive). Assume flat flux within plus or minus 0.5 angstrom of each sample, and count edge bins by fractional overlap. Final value 1.5 angstrom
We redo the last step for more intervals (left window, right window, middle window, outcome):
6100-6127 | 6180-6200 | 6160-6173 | 0.74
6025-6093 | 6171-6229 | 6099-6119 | 0.51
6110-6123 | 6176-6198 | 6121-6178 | -1.35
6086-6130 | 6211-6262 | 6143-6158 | -0.85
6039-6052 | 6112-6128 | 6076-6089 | -0.88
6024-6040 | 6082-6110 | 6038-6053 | 0.29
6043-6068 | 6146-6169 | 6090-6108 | 0.35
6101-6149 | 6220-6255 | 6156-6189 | 0.58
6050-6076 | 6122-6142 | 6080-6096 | 0.80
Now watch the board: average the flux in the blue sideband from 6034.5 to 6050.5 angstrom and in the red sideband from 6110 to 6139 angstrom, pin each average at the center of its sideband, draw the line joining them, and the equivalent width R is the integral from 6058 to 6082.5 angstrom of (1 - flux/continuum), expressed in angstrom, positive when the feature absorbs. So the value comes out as -1.1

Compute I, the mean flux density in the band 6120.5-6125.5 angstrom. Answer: 0.922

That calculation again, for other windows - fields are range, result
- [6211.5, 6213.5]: 0.85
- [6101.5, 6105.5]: 0.996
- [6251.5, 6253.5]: 0.901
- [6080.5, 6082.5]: 0.953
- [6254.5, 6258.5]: 0.975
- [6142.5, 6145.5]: 1.19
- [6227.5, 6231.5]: 1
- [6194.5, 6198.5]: 1.03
